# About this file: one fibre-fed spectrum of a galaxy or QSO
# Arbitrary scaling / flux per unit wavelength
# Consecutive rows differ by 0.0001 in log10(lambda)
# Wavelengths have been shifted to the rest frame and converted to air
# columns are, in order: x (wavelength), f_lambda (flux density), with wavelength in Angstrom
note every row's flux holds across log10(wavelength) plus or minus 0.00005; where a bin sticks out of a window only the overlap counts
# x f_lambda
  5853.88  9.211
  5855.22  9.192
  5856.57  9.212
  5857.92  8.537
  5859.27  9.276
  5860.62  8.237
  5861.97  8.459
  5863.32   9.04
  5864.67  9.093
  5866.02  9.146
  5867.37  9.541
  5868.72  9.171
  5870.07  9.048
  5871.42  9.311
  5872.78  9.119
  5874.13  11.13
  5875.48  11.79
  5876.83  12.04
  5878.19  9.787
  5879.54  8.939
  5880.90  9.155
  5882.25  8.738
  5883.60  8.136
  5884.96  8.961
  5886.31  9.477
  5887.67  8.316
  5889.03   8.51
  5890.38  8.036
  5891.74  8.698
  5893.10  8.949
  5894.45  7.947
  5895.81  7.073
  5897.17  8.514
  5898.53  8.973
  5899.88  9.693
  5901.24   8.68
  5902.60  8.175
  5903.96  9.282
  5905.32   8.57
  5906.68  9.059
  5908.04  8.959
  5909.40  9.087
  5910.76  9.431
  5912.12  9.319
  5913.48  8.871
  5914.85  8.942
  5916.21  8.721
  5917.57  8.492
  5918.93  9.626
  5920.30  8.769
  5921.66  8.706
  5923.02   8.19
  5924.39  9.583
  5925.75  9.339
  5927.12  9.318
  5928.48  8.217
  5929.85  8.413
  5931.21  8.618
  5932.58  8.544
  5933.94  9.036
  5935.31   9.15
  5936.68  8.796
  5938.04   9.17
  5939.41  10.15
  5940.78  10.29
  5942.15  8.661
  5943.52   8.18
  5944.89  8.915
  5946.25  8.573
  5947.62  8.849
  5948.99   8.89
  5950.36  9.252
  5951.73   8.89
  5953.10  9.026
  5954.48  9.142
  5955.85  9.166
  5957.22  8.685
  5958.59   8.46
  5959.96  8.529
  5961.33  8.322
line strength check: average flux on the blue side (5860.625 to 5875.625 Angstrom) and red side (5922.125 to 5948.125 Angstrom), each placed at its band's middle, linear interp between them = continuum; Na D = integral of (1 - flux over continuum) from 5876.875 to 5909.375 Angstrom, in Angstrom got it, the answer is 1.5 Angstrom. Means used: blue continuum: 9.4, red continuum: 8.95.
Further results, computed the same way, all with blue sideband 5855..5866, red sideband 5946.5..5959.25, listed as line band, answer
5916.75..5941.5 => -0.32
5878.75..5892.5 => 0.28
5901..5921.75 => -0.07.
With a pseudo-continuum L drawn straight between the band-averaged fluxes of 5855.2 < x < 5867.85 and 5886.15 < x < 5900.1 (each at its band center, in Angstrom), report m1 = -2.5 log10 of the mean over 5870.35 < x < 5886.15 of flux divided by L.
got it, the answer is -0.12 mag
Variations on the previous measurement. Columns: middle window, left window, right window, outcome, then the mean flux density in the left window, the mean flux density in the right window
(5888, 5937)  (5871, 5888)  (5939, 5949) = 0.066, 9.64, 9.05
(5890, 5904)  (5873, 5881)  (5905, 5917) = 0.130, 10.5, 9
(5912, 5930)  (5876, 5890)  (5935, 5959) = 0.025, 9.21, 9.02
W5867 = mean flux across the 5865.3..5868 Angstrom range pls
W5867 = 9.34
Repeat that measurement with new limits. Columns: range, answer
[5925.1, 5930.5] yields 8.81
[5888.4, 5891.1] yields 8.28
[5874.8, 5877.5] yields 11.9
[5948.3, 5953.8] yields 9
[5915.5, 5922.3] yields 8.87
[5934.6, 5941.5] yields 9.5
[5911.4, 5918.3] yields 8.88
